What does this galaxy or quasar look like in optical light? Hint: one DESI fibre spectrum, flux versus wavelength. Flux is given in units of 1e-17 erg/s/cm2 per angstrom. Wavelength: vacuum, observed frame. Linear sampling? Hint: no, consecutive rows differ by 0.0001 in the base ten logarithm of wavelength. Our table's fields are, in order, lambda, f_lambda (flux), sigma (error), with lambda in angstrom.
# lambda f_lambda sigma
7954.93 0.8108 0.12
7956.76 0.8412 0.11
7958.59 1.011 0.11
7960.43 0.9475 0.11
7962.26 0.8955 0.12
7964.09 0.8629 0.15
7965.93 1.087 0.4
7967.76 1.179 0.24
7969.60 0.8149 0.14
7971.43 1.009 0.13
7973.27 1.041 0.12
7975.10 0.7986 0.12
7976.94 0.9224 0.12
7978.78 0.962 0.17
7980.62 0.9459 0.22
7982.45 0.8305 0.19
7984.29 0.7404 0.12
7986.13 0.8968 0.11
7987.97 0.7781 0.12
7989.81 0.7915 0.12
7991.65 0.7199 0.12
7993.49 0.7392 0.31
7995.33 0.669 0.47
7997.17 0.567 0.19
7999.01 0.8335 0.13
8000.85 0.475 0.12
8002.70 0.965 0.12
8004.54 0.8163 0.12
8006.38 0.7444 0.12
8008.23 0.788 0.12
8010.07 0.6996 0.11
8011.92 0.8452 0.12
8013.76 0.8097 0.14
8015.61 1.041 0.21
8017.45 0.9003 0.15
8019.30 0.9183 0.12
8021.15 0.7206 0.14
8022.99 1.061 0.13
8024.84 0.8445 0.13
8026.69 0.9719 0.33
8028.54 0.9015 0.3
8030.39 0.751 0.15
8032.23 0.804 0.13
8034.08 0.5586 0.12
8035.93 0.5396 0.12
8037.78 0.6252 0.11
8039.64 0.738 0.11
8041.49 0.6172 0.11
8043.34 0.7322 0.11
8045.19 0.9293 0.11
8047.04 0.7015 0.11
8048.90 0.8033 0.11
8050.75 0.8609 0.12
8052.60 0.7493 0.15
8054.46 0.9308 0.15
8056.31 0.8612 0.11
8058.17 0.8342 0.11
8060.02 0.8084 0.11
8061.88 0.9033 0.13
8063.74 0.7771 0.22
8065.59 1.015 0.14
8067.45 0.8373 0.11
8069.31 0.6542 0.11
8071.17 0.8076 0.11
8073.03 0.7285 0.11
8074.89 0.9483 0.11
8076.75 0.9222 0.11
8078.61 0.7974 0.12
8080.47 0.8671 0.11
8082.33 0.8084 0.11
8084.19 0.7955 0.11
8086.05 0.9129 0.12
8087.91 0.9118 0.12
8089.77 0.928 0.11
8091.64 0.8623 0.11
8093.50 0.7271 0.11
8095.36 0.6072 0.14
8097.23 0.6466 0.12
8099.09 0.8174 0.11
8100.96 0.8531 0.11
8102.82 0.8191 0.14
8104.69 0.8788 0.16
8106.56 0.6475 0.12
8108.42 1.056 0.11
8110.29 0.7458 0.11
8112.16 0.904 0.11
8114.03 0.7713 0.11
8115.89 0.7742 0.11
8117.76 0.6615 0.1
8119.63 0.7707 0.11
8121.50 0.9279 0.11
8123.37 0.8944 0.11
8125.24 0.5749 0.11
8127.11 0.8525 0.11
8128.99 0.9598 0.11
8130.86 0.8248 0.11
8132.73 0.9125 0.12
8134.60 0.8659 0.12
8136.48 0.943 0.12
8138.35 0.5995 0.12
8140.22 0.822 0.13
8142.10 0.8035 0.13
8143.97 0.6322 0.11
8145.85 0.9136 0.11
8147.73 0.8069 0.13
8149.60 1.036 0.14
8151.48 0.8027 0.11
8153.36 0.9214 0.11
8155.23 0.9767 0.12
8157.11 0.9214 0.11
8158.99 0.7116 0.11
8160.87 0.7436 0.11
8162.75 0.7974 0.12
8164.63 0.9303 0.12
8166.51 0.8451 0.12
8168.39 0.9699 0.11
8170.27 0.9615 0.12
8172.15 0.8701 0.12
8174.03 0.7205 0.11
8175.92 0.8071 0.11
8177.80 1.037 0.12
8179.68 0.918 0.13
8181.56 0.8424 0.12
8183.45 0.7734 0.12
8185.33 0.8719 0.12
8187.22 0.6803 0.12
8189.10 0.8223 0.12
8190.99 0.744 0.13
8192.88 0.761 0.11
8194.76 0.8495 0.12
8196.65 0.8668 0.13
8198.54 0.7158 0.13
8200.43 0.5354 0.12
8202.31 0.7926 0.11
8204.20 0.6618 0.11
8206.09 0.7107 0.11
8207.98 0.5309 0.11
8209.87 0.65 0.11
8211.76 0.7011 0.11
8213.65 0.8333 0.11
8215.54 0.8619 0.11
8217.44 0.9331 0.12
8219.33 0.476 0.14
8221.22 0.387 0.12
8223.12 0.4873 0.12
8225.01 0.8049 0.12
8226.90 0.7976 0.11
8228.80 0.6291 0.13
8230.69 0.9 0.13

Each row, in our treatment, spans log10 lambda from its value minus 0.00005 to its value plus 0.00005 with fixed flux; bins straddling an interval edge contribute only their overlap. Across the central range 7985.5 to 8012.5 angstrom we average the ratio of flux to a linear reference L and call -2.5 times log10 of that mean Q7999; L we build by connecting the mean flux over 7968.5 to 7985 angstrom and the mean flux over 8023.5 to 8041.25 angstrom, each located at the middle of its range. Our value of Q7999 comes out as 0.12 mag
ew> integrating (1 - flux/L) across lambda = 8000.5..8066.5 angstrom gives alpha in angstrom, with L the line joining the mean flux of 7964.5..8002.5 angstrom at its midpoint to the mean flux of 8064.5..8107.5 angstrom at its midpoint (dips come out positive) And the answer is 1.6 angstrom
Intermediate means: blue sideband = 0.842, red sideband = 0.817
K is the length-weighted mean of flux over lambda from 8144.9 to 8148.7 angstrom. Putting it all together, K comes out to 0.861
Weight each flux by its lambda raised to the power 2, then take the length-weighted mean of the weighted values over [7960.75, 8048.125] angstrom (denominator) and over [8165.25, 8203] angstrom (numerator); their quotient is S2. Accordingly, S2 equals 1.0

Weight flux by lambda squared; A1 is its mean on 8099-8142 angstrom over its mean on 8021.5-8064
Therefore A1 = 1.05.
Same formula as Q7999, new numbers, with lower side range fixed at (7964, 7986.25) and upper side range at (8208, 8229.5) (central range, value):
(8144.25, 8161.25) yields -0.156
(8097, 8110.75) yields -0.025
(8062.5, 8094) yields -0.022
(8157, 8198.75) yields -0.153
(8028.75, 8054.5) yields 0.173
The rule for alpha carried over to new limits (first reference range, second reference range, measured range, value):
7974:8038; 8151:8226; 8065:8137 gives -3.1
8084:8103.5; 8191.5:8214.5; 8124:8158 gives -3.3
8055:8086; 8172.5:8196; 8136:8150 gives 0.3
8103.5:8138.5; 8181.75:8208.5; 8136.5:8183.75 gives -4.2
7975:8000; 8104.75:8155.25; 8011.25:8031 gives -2.1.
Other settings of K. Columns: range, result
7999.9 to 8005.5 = 0.753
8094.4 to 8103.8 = 0.749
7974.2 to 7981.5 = 0.906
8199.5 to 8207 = 0.676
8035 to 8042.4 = 0.629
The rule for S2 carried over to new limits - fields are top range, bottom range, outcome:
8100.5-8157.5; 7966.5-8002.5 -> 1.04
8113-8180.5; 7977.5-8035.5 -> 1.08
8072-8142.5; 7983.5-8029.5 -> 1.04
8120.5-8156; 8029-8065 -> 1.12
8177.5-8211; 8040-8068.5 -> 0.96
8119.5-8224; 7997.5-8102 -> 1.01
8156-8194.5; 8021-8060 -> 1.10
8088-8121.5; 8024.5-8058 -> 1.05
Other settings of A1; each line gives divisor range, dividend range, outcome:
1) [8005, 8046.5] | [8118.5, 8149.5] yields 1.06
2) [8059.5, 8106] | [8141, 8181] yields 1.07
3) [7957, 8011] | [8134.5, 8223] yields 0.98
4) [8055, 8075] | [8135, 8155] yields 1.02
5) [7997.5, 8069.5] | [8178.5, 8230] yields 0.95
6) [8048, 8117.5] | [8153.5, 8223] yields 0.97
